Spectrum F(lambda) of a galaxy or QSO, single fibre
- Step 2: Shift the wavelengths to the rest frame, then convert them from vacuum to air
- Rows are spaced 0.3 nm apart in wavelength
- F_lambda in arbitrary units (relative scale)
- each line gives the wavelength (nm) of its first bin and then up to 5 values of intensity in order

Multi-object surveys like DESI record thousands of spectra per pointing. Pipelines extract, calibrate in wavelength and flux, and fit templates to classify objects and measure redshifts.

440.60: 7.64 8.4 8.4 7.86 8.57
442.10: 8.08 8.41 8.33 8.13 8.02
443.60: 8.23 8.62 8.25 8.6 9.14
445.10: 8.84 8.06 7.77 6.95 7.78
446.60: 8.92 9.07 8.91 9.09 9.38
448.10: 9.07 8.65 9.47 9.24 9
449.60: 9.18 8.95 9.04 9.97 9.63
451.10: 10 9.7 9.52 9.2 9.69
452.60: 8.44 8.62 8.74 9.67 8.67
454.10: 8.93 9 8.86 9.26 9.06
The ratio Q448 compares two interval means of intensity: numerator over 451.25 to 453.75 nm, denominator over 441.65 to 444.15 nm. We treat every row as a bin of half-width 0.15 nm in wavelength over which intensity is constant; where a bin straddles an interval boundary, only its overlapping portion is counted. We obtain 1.11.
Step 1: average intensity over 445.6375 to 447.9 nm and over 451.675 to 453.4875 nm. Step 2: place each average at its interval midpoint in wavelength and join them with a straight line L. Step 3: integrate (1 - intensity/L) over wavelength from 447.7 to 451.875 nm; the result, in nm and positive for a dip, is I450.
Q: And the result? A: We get -0.266 nm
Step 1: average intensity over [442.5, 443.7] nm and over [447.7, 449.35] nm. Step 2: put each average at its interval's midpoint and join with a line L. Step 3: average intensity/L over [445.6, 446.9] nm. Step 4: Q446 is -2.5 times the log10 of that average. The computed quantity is 0.10 mag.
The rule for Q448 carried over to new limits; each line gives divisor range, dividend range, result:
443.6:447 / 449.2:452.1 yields 1.13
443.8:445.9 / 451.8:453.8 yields 1.07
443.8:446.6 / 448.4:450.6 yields 1.12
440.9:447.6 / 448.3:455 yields 1.10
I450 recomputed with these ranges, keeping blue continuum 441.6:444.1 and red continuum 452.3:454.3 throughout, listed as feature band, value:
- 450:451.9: -0.182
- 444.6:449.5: -0.098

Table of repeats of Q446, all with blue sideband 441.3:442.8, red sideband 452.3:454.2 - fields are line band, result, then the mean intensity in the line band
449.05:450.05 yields -0.05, 9.06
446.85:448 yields -0.07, 9.11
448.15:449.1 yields -0.06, 9.11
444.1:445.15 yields -0.04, 8.72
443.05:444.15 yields 0.01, 8.27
